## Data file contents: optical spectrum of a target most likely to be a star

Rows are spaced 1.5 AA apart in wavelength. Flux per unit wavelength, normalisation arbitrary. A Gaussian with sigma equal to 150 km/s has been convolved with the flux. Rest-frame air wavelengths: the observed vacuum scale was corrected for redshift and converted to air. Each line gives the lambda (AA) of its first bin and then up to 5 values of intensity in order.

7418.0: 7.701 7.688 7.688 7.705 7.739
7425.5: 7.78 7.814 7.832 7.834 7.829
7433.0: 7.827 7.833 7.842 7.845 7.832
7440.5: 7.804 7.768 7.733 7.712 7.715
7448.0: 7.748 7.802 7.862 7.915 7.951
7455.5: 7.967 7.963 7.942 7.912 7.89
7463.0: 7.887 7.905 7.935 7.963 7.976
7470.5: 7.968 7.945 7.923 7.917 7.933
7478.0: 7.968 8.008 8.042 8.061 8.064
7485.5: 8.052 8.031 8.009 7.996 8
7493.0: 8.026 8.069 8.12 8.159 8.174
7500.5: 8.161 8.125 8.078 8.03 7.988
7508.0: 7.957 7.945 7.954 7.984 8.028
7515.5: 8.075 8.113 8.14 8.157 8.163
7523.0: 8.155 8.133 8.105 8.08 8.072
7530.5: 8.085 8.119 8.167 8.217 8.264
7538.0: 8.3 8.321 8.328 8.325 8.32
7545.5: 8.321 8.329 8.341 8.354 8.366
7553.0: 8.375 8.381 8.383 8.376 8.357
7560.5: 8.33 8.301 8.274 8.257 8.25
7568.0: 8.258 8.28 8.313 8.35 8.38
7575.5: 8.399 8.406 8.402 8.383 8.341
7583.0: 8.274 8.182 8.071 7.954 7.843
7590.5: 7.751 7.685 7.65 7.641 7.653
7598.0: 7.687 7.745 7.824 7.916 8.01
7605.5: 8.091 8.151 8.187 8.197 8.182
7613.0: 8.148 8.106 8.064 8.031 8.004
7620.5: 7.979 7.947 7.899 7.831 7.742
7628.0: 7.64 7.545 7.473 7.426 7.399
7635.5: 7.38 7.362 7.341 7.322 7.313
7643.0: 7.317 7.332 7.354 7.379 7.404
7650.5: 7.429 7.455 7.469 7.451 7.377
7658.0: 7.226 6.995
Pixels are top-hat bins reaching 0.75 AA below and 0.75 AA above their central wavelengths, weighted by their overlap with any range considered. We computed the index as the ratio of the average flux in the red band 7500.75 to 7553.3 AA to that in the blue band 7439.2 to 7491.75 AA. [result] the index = 1.03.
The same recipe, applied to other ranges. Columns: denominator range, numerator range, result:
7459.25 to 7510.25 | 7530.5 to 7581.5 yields 1.04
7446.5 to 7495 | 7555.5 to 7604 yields 1.02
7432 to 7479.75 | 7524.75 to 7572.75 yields 1.05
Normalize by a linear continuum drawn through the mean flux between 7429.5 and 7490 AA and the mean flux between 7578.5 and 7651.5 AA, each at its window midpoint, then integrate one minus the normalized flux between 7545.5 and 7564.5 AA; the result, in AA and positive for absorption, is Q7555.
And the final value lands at -1.2 AA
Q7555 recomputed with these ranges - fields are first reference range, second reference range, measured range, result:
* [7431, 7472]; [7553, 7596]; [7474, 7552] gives -0.9 AA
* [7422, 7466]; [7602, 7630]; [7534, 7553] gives -0.9 AA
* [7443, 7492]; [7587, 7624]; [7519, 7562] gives -1.8 AA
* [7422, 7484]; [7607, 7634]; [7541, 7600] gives -2.2 AA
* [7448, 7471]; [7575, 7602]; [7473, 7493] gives -0.2 AA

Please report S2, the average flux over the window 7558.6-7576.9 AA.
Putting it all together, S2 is 8.31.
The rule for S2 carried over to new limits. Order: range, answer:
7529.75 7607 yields 8.17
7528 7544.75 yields 8.23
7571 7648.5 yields 7.86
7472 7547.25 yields 8.1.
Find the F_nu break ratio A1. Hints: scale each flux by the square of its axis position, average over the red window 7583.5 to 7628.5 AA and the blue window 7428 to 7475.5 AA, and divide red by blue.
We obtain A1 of 1.05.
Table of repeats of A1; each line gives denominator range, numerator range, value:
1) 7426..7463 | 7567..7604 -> 1.07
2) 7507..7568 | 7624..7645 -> 0.93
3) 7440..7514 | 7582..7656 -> 1.01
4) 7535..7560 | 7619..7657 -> 0.92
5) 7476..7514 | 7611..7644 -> 0.99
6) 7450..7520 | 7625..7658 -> 0.97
